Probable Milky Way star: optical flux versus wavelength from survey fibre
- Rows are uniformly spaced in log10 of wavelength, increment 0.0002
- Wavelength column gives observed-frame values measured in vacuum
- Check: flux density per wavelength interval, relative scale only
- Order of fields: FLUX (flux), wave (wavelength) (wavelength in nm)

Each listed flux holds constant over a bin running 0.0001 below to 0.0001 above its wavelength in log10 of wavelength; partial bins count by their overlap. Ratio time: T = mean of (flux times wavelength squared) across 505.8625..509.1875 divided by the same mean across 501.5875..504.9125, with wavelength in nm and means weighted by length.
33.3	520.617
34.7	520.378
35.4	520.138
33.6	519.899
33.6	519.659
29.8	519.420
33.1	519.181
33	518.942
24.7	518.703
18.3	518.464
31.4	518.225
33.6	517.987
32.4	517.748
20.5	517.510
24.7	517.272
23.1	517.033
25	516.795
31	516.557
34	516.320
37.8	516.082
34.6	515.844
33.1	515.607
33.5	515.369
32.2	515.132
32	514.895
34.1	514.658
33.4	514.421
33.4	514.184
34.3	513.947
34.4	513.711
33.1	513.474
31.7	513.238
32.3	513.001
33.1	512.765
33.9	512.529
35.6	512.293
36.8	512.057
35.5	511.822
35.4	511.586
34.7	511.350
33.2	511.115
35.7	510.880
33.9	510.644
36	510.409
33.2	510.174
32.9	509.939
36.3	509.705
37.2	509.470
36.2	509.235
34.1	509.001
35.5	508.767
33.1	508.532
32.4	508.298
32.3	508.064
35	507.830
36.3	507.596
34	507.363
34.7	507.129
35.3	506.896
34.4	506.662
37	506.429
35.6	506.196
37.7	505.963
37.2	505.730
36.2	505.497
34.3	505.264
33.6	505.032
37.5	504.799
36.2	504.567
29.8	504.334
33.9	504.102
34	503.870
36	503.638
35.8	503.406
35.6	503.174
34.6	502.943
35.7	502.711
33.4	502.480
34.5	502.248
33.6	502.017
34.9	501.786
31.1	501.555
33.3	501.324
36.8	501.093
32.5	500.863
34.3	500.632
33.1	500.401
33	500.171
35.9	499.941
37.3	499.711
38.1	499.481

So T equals 1.02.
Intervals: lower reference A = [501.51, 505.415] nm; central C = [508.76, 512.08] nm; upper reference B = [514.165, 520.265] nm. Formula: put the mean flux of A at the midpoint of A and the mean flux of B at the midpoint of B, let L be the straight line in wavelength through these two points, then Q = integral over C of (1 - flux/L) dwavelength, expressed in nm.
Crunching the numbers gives -0.25 nm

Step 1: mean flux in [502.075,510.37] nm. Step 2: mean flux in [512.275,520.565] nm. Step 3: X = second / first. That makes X 0.9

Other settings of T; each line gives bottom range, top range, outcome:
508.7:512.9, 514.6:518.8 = 0.87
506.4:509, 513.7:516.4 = 1.01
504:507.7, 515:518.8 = 0.87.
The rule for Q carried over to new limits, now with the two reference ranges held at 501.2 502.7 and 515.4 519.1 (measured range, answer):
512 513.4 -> -0.14 nm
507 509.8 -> -0.26 nm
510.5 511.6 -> -0.12 nm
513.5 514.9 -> -0.16 nm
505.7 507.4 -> -0.18 nm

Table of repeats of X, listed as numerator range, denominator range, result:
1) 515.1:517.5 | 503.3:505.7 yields 0.87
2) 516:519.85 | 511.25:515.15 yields 0.86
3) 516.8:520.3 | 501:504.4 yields 0.85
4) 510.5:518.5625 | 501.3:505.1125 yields 0.94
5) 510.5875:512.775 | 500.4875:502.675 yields 1.03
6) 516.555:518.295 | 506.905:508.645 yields 0.80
